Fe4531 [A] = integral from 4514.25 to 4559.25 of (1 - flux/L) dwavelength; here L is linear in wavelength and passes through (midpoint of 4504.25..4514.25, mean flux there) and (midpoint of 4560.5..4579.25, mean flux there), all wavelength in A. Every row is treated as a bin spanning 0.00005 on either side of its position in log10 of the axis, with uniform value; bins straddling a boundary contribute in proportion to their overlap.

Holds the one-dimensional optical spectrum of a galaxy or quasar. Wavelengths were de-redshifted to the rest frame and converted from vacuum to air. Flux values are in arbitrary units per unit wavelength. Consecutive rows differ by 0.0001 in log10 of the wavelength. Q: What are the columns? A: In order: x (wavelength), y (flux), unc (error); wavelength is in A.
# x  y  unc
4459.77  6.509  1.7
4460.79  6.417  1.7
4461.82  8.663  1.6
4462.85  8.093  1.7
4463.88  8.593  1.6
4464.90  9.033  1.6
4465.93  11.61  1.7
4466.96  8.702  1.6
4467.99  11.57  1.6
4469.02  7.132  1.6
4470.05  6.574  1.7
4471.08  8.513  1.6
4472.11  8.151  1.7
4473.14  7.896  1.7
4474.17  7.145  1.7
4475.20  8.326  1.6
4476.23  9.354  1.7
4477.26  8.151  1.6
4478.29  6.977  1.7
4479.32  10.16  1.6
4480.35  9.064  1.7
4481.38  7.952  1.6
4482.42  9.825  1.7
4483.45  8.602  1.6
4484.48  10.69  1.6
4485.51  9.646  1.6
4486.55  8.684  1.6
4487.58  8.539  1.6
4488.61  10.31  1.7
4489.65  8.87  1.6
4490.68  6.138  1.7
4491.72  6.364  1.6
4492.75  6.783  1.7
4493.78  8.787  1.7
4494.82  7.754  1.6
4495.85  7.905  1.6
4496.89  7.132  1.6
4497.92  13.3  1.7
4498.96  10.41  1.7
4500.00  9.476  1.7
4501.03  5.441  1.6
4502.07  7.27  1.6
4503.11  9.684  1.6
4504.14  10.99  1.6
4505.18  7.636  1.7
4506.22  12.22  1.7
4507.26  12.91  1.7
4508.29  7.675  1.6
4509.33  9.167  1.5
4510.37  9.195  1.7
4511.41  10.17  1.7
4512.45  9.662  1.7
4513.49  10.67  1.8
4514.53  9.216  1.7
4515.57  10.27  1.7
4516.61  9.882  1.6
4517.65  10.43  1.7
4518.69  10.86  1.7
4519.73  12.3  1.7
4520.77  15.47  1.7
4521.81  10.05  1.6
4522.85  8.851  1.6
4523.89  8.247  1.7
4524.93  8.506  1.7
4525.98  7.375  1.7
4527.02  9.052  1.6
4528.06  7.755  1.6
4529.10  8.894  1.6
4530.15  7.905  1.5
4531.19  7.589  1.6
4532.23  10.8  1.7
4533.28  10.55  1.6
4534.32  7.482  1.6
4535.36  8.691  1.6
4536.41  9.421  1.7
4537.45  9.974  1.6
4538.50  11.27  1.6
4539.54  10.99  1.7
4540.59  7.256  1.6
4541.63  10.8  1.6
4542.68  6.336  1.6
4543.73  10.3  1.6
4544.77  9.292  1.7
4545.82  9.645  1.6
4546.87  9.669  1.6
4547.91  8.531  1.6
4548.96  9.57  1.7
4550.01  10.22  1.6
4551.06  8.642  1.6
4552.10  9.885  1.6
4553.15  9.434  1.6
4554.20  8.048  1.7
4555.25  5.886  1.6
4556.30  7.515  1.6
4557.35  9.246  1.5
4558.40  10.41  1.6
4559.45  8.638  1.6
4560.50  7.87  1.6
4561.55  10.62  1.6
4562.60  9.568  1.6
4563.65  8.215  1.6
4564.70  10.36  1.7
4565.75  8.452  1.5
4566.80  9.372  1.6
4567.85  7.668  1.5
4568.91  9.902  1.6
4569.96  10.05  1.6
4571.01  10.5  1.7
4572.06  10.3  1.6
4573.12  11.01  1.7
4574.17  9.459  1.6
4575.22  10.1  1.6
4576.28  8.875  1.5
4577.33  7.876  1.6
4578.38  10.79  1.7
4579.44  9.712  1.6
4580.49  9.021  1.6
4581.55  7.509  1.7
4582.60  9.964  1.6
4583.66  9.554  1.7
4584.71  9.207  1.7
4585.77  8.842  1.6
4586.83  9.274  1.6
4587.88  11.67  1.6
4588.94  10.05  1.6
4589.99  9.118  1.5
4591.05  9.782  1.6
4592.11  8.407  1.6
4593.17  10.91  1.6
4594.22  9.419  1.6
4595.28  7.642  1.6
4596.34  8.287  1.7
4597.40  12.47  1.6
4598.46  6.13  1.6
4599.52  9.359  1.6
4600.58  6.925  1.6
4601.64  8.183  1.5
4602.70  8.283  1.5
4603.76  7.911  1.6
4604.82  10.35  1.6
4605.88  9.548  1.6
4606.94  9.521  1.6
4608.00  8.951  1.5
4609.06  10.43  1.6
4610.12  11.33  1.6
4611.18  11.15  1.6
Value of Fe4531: 1.9 A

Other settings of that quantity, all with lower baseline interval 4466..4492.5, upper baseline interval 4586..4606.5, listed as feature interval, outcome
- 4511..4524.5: -2.6 A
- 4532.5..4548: -0.9 A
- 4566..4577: -0.8 A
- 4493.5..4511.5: -1.2 A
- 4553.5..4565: 0.3 A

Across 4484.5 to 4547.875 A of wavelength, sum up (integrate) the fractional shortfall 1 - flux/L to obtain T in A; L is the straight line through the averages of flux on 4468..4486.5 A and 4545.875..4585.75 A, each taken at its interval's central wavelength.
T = -3.2 A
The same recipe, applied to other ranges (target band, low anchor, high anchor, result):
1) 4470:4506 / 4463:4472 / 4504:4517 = 3.09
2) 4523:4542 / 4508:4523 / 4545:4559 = 1.31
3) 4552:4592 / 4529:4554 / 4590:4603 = -1.17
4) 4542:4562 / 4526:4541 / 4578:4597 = 0.53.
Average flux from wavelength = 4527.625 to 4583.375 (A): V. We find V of 9.21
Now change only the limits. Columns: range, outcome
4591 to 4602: 8.83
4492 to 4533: 9.42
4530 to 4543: 9.24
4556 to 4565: 9.17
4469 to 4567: 9.09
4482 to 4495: 8.55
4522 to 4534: 8.7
